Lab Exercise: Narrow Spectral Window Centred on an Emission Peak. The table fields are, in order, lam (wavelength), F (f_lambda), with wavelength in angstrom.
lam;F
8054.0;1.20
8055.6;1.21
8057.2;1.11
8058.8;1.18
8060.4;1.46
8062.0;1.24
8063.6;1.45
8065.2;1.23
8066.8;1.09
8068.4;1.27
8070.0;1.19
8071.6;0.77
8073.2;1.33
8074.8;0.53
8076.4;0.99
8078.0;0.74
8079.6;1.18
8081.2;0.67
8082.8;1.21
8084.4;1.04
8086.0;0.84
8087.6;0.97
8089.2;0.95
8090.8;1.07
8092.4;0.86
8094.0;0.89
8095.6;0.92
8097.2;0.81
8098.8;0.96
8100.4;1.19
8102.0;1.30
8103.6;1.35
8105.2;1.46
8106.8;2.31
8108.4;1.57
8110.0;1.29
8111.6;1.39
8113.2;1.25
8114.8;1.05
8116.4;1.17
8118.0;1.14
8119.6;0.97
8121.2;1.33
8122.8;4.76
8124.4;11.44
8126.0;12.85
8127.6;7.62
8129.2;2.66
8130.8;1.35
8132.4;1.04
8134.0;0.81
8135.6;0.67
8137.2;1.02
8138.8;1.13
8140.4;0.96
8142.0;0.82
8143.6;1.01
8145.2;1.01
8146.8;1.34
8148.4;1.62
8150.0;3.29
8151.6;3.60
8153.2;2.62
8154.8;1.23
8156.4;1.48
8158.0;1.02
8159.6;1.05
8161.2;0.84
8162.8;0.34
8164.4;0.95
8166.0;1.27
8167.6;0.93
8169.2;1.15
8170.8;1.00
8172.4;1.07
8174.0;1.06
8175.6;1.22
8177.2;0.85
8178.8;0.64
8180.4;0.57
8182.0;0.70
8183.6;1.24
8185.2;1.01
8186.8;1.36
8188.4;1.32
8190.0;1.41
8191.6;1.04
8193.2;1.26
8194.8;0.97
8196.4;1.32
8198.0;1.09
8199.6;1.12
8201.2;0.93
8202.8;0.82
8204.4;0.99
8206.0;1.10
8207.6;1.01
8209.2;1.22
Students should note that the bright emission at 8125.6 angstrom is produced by H-alpha 6563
